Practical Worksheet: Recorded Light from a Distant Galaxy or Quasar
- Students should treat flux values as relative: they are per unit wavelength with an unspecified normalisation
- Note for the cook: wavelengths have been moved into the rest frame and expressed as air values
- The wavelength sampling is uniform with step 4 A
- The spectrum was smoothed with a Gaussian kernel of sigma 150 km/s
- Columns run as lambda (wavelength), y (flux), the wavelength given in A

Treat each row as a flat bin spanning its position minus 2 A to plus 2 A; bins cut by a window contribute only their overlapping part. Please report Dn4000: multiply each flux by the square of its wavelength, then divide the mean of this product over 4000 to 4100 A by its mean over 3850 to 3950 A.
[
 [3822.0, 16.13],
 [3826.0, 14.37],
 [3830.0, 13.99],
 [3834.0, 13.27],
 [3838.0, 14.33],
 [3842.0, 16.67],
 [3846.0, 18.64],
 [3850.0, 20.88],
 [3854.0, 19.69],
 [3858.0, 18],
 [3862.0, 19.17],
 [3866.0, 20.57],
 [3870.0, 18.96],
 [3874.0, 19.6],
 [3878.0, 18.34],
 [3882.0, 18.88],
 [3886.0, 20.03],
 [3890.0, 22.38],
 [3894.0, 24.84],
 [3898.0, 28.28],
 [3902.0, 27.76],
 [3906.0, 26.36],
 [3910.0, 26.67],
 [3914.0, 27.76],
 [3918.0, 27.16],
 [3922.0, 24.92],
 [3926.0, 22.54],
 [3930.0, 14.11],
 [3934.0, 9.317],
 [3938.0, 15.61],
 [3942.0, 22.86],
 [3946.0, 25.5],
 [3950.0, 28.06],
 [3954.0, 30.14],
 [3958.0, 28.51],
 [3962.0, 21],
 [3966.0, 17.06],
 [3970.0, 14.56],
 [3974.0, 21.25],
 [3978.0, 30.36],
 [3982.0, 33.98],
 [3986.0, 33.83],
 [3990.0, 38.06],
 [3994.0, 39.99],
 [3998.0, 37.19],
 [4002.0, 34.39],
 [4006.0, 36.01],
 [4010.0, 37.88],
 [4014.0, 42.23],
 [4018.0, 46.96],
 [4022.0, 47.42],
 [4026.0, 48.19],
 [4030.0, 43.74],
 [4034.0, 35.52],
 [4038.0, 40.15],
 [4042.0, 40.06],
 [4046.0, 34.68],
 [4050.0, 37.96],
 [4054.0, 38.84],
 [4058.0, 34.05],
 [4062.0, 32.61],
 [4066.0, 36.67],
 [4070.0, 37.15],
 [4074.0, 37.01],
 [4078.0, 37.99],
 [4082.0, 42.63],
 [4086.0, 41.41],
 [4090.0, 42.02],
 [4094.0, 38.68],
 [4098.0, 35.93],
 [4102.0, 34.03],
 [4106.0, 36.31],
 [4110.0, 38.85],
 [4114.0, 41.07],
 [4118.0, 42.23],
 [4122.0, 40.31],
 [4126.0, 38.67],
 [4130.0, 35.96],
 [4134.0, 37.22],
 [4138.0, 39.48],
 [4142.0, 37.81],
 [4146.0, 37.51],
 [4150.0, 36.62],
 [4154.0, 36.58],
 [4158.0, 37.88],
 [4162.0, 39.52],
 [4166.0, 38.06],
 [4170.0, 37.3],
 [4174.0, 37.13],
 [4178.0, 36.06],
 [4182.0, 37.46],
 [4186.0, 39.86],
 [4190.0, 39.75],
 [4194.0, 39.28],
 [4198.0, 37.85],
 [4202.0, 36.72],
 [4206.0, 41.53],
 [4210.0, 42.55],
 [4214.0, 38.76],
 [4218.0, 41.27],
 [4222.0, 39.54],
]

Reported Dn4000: 1.9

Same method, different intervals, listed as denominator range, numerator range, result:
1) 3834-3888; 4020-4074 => 2.30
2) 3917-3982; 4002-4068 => 1.84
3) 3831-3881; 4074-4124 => 2.44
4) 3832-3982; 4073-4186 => 1.97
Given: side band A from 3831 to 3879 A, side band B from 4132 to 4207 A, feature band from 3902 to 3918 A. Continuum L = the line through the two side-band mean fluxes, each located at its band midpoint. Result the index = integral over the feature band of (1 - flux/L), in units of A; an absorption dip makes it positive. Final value -4.1 A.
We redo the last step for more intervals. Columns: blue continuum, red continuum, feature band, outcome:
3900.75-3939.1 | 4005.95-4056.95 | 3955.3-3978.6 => 6.31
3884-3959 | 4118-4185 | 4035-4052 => -3.71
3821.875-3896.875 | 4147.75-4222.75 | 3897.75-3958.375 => -3.20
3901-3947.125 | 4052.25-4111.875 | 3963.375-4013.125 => -4.34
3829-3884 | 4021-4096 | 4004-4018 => -2.30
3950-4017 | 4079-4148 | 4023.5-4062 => -4.91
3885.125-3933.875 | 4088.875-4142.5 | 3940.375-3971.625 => 4.06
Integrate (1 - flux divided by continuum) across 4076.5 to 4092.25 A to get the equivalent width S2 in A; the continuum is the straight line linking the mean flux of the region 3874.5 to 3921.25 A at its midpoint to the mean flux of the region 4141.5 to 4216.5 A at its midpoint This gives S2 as -3.5 A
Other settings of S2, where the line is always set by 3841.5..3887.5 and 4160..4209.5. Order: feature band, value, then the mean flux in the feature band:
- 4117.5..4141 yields -2.4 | 38.7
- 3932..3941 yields 3.8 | 13.6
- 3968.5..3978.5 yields 1.8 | 21.2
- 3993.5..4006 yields -4.3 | 36.7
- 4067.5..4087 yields -4.3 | 39.1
